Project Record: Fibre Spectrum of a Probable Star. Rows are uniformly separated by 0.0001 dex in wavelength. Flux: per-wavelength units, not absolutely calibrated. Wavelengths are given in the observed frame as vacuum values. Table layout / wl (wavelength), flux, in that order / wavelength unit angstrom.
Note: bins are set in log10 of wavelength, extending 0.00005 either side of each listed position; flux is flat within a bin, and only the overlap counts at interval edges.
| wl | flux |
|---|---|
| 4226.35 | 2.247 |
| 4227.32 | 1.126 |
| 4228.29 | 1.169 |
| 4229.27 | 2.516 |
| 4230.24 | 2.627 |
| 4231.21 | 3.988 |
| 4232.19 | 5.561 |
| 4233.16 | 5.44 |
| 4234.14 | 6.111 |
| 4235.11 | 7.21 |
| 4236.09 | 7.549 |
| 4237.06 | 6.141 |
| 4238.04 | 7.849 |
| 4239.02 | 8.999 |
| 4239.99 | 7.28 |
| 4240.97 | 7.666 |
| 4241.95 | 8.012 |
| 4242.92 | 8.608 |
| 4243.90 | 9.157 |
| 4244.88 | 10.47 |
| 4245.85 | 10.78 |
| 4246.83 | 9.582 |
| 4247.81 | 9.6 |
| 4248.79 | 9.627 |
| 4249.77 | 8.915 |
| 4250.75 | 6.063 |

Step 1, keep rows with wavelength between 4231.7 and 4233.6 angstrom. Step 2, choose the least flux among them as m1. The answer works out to 5.44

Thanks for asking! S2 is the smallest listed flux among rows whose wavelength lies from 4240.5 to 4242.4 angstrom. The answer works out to 7.666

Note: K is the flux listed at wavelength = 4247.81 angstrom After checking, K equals 9.6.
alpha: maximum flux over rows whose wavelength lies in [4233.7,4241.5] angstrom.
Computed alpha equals 8.999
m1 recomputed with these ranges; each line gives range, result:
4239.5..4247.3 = 7.28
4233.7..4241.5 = 6.111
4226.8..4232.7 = 1.126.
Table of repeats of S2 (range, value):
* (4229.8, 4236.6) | 2.627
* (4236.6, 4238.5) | 6.141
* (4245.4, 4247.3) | 9.582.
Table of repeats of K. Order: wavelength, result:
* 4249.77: 8.915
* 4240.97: 7.666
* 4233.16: 5.44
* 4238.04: 7.849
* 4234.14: 6.111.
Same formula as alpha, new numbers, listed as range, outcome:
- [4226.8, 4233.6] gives 5.561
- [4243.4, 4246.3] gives 10.78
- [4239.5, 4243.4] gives 8.608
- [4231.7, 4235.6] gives 7.21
